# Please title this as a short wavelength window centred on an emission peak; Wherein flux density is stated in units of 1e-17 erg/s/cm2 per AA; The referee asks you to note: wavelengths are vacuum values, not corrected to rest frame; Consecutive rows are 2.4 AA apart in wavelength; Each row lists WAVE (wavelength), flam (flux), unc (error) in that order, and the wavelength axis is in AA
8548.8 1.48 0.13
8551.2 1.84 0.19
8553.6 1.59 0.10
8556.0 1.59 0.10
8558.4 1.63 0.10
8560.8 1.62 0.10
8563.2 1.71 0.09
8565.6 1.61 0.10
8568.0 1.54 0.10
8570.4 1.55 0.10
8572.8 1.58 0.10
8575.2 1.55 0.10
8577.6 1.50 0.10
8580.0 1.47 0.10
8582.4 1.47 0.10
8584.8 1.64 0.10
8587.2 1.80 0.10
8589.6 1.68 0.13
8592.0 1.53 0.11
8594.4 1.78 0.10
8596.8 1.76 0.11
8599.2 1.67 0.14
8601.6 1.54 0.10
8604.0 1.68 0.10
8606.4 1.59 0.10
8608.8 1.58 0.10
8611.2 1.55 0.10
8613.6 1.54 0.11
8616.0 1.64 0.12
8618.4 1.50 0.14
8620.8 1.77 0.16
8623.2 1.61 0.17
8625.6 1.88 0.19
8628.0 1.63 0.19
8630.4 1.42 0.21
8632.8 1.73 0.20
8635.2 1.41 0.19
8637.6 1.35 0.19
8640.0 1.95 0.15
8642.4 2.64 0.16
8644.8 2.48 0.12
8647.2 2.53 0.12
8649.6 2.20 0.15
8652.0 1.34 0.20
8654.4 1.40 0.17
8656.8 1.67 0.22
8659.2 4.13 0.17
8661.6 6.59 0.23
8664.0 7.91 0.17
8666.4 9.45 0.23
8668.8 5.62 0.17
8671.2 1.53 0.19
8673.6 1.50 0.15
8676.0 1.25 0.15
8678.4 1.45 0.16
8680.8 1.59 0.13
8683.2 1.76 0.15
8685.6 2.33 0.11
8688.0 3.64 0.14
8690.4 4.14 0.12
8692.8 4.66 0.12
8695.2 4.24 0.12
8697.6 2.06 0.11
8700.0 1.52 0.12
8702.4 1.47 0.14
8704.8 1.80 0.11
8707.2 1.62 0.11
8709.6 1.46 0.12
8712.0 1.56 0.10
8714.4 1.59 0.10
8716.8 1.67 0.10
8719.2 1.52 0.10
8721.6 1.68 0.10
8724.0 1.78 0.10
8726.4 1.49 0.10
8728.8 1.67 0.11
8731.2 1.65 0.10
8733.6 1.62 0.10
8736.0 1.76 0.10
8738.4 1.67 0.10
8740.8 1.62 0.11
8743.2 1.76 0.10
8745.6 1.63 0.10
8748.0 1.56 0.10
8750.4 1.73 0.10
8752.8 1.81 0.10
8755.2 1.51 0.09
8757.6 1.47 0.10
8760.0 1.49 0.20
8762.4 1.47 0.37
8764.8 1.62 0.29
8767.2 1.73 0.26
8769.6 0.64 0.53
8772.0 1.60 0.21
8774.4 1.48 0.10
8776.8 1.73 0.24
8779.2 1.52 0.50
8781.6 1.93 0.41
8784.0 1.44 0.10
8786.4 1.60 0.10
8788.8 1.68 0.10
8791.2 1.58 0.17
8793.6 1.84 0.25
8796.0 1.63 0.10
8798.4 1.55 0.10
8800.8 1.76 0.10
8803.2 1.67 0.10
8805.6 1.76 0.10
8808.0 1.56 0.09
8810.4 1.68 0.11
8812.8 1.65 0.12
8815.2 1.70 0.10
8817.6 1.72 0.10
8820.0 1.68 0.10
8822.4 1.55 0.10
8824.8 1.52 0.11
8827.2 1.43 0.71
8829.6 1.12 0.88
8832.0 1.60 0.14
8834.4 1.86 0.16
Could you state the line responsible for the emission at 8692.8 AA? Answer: [N II]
